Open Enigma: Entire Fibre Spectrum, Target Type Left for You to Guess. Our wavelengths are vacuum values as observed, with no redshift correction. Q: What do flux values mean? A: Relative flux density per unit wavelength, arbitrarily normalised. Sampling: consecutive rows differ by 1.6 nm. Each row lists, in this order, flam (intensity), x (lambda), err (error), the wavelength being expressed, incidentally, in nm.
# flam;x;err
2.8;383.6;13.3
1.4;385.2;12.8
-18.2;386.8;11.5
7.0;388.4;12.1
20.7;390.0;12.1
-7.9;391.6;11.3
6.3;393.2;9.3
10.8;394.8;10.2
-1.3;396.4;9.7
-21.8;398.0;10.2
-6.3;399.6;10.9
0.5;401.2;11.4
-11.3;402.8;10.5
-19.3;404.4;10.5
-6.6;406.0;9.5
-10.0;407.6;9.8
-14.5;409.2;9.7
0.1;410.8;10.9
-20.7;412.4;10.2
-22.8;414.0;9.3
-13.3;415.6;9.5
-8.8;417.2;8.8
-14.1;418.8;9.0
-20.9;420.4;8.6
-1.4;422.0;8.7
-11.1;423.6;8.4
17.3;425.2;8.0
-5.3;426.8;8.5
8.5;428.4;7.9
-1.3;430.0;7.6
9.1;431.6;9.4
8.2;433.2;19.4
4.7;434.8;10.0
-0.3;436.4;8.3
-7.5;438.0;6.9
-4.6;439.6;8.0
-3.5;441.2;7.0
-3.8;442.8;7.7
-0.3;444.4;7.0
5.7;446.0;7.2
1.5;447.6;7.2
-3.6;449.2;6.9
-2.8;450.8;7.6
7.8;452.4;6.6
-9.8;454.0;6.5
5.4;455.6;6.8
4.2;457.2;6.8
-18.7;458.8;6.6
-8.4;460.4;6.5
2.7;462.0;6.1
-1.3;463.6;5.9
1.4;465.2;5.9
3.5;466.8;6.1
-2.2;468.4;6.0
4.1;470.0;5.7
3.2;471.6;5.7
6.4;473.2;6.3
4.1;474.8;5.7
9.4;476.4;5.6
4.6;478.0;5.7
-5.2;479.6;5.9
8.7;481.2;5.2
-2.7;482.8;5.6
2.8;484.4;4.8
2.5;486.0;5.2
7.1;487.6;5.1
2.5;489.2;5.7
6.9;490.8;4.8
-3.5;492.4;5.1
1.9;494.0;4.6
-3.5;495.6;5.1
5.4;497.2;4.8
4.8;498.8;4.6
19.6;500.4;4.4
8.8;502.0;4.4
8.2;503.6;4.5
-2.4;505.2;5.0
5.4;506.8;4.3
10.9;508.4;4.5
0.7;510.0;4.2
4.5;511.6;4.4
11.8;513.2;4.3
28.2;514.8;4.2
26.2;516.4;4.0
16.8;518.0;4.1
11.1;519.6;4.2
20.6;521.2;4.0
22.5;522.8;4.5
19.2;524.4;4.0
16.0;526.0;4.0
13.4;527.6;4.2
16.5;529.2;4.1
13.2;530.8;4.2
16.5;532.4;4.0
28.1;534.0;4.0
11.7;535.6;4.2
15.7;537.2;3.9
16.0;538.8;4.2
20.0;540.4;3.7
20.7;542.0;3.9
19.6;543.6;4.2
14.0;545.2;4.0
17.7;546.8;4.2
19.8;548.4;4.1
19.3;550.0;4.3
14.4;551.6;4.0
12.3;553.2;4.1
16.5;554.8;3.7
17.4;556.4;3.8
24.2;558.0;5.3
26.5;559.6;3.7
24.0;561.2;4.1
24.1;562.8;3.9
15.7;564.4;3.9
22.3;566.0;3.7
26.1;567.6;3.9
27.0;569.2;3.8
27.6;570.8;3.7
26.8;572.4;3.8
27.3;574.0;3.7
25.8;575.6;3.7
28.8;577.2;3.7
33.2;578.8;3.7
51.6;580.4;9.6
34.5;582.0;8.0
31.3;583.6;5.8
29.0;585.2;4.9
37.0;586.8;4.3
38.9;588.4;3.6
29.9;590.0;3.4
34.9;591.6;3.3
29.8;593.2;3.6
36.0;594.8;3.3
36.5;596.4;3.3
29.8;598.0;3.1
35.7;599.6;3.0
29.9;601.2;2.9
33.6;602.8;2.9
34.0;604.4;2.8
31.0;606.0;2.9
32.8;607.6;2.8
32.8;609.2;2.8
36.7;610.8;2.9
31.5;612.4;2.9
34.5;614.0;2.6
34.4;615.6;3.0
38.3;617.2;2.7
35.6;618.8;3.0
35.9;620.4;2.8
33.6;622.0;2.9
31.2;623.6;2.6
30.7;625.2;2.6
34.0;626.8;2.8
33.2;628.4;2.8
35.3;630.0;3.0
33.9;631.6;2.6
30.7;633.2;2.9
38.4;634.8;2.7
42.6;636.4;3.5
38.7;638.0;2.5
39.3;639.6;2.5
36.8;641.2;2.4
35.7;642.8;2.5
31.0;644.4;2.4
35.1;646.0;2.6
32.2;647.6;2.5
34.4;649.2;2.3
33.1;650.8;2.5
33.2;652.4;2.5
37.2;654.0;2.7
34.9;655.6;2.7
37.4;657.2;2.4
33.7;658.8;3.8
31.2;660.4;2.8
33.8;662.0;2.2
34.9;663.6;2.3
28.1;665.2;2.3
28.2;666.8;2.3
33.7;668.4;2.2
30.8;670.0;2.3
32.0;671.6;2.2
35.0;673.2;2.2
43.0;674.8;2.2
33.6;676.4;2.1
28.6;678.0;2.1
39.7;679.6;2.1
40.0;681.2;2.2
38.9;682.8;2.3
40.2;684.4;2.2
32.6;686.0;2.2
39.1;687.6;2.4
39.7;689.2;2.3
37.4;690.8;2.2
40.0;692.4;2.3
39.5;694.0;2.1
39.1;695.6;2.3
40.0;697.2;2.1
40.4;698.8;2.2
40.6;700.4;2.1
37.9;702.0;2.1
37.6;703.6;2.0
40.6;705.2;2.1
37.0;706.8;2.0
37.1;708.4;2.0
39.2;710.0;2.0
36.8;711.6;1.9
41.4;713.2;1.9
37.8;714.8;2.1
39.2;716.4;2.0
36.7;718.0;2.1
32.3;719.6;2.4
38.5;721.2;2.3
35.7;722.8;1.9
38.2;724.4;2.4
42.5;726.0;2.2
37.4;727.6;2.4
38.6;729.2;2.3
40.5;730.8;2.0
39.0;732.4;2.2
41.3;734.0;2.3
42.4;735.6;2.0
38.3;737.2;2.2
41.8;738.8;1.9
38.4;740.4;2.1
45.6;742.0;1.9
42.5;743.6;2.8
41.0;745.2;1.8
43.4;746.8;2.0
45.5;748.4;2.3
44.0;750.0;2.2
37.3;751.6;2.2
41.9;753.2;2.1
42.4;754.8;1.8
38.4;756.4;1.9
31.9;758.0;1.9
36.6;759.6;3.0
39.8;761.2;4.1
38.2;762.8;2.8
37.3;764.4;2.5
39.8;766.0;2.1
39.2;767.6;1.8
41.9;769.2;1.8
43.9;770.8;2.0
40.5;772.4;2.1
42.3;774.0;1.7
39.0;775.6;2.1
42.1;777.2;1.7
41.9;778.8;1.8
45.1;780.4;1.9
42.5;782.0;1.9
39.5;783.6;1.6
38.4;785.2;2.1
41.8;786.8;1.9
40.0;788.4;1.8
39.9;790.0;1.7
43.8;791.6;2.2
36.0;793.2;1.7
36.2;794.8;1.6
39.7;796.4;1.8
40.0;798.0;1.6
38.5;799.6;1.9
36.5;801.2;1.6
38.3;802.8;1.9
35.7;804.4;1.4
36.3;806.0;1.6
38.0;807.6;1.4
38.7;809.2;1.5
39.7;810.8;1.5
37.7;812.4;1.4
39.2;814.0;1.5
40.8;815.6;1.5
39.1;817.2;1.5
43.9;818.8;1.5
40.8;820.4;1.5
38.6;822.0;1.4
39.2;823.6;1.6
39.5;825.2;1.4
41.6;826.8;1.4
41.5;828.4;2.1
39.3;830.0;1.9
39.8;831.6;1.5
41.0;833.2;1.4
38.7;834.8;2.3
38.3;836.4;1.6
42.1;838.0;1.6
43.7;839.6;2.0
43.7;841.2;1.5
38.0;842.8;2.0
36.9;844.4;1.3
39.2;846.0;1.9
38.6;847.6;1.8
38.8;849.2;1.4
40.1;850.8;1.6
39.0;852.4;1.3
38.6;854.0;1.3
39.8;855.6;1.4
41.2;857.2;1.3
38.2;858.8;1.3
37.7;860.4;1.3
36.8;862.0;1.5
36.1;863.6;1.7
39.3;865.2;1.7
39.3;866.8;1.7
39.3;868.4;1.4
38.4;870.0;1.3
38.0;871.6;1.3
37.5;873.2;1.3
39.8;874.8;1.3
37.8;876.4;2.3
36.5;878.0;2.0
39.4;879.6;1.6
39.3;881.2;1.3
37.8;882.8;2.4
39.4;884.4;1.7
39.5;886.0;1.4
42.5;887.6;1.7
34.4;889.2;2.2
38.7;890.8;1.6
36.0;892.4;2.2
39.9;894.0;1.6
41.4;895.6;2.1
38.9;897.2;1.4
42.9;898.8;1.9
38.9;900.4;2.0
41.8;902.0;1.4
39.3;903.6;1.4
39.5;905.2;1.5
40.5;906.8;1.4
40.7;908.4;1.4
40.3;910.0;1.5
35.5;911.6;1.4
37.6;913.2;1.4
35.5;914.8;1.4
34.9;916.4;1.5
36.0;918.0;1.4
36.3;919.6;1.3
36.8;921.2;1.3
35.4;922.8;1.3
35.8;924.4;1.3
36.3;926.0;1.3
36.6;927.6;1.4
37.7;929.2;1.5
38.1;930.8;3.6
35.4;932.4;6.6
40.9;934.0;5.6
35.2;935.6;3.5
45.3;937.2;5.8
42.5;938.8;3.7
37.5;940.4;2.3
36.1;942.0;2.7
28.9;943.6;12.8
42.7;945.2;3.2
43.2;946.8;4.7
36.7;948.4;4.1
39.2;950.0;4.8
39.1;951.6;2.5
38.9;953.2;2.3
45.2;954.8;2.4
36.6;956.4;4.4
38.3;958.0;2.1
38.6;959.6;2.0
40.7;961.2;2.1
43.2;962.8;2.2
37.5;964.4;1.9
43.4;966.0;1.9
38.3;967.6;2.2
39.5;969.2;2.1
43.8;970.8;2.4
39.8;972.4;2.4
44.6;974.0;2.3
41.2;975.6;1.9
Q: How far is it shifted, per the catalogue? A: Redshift 0.29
